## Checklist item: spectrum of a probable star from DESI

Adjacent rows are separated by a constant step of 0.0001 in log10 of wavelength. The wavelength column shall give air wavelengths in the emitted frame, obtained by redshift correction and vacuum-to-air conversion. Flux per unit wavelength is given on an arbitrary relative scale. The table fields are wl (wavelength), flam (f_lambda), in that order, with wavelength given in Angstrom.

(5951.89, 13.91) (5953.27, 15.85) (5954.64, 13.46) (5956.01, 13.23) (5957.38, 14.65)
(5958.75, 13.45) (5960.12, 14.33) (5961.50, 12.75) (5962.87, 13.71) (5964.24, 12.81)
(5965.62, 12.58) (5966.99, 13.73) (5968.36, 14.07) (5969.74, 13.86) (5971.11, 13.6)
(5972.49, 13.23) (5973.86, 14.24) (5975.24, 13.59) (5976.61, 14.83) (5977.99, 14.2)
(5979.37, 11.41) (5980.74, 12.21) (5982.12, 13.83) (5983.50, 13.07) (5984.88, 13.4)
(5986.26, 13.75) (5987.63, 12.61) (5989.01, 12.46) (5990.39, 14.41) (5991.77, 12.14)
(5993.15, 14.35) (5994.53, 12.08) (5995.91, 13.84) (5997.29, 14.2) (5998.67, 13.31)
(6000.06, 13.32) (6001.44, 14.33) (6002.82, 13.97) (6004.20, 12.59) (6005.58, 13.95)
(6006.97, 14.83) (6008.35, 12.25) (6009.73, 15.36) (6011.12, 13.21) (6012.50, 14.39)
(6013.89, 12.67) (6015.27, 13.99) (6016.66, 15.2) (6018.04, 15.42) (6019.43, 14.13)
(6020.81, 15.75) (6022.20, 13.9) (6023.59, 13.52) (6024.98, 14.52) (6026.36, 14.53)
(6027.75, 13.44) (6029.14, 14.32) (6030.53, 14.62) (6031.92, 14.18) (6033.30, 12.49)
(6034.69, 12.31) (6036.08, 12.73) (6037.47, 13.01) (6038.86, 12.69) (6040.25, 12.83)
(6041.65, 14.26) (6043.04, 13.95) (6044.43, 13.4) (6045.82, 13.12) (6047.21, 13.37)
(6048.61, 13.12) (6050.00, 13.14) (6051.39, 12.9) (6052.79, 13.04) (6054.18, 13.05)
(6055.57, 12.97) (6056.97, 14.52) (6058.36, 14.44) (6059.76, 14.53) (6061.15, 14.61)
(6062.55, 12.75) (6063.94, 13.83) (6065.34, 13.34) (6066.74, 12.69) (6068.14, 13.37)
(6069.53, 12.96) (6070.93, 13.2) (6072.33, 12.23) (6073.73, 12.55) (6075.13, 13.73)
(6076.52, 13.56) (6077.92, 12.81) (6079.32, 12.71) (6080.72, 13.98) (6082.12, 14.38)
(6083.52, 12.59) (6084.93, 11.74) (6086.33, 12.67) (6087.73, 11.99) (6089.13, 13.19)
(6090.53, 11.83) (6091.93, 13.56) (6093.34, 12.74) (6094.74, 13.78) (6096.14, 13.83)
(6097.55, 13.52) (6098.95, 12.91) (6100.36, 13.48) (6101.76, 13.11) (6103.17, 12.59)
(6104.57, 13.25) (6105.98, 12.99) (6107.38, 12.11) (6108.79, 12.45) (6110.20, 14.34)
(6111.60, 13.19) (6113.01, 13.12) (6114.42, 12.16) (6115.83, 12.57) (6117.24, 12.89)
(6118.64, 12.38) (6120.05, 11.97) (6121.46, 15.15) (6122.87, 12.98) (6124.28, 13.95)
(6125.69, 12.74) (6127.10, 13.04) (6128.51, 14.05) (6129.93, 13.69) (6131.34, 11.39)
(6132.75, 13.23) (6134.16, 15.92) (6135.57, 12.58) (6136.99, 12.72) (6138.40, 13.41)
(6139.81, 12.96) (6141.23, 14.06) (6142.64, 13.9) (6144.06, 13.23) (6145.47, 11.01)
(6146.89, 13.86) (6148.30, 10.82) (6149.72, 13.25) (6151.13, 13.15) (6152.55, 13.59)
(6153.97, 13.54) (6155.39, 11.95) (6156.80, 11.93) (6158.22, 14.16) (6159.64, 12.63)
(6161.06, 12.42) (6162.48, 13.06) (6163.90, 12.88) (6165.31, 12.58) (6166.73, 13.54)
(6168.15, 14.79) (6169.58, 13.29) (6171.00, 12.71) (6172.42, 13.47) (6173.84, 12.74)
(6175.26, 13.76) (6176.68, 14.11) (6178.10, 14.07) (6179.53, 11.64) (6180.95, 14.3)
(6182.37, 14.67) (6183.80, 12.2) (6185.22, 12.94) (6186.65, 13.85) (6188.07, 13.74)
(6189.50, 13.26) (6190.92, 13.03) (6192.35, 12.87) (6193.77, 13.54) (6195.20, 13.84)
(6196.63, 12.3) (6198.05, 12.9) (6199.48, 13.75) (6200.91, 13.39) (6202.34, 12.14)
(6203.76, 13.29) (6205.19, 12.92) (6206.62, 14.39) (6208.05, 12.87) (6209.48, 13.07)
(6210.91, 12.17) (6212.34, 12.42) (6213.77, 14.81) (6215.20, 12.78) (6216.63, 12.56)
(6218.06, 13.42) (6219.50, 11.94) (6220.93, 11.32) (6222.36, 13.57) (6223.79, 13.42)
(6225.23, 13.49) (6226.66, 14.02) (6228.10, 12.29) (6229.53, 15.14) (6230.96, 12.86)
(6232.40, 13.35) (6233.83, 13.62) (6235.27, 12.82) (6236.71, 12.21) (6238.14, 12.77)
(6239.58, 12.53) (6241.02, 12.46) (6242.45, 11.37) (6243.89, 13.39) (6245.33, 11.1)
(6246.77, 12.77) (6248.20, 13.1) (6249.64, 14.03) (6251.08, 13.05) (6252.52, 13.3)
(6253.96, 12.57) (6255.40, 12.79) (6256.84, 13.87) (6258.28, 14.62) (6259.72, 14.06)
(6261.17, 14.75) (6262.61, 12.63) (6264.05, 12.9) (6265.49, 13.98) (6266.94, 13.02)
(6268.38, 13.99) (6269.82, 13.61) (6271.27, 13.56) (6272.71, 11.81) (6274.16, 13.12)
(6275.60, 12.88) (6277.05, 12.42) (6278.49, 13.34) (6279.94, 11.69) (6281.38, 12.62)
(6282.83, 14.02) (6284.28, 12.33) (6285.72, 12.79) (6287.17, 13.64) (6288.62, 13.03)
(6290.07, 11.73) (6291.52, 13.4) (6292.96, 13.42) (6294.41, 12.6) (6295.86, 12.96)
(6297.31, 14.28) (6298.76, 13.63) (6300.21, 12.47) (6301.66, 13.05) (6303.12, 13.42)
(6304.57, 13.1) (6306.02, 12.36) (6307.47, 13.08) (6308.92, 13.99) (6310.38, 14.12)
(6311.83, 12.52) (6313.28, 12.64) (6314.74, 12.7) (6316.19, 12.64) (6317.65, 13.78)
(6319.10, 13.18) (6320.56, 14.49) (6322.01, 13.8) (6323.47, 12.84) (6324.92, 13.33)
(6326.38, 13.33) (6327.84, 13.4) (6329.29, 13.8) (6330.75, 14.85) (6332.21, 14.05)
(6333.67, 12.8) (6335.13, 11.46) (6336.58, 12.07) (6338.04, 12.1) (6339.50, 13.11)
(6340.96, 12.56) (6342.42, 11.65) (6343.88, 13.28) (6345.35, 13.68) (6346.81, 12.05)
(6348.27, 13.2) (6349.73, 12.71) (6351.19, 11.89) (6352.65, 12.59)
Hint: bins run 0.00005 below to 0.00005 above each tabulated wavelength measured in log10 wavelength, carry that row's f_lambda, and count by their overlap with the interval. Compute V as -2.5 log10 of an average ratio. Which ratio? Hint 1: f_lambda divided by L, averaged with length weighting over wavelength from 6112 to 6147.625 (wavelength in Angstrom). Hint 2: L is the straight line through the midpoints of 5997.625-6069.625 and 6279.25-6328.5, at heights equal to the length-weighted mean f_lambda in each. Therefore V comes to 0.027 mag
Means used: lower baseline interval 13.7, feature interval 13.2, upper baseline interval 13.1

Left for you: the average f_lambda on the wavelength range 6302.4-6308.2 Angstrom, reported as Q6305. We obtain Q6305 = 13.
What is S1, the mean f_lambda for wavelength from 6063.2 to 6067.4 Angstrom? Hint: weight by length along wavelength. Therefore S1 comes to 13.3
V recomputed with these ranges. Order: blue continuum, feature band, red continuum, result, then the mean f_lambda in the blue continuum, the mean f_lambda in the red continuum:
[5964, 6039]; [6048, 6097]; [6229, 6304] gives 0.023 mag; 13.6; 13.1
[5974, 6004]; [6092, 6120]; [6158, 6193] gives 0.027 mag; 13.4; 13.3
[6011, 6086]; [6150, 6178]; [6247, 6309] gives 0.013 mag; 13.5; 13.2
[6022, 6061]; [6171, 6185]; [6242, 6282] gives -0.010 mag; 13.5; 13.1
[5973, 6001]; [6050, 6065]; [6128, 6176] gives -0.030 mag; 13.4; 13.1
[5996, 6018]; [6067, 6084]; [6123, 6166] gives 0.024 mag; 13.9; 13.1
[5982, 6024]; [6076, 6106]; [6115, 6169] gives 0.024 mag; 13.7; 13.1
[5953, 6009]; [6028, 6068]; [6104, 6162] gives -0.011 mag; 13.5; 13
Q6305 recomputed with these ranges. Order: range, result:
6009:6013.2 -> 14.3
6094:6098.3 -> 13.7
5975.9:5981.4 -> 13.2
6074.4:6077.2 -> 13.7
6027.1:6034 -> 13.8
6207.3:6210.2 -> 13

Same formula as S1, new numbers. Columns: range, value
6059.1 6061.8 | 14.6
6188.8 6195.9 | 13.3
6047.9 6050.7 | 13.1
